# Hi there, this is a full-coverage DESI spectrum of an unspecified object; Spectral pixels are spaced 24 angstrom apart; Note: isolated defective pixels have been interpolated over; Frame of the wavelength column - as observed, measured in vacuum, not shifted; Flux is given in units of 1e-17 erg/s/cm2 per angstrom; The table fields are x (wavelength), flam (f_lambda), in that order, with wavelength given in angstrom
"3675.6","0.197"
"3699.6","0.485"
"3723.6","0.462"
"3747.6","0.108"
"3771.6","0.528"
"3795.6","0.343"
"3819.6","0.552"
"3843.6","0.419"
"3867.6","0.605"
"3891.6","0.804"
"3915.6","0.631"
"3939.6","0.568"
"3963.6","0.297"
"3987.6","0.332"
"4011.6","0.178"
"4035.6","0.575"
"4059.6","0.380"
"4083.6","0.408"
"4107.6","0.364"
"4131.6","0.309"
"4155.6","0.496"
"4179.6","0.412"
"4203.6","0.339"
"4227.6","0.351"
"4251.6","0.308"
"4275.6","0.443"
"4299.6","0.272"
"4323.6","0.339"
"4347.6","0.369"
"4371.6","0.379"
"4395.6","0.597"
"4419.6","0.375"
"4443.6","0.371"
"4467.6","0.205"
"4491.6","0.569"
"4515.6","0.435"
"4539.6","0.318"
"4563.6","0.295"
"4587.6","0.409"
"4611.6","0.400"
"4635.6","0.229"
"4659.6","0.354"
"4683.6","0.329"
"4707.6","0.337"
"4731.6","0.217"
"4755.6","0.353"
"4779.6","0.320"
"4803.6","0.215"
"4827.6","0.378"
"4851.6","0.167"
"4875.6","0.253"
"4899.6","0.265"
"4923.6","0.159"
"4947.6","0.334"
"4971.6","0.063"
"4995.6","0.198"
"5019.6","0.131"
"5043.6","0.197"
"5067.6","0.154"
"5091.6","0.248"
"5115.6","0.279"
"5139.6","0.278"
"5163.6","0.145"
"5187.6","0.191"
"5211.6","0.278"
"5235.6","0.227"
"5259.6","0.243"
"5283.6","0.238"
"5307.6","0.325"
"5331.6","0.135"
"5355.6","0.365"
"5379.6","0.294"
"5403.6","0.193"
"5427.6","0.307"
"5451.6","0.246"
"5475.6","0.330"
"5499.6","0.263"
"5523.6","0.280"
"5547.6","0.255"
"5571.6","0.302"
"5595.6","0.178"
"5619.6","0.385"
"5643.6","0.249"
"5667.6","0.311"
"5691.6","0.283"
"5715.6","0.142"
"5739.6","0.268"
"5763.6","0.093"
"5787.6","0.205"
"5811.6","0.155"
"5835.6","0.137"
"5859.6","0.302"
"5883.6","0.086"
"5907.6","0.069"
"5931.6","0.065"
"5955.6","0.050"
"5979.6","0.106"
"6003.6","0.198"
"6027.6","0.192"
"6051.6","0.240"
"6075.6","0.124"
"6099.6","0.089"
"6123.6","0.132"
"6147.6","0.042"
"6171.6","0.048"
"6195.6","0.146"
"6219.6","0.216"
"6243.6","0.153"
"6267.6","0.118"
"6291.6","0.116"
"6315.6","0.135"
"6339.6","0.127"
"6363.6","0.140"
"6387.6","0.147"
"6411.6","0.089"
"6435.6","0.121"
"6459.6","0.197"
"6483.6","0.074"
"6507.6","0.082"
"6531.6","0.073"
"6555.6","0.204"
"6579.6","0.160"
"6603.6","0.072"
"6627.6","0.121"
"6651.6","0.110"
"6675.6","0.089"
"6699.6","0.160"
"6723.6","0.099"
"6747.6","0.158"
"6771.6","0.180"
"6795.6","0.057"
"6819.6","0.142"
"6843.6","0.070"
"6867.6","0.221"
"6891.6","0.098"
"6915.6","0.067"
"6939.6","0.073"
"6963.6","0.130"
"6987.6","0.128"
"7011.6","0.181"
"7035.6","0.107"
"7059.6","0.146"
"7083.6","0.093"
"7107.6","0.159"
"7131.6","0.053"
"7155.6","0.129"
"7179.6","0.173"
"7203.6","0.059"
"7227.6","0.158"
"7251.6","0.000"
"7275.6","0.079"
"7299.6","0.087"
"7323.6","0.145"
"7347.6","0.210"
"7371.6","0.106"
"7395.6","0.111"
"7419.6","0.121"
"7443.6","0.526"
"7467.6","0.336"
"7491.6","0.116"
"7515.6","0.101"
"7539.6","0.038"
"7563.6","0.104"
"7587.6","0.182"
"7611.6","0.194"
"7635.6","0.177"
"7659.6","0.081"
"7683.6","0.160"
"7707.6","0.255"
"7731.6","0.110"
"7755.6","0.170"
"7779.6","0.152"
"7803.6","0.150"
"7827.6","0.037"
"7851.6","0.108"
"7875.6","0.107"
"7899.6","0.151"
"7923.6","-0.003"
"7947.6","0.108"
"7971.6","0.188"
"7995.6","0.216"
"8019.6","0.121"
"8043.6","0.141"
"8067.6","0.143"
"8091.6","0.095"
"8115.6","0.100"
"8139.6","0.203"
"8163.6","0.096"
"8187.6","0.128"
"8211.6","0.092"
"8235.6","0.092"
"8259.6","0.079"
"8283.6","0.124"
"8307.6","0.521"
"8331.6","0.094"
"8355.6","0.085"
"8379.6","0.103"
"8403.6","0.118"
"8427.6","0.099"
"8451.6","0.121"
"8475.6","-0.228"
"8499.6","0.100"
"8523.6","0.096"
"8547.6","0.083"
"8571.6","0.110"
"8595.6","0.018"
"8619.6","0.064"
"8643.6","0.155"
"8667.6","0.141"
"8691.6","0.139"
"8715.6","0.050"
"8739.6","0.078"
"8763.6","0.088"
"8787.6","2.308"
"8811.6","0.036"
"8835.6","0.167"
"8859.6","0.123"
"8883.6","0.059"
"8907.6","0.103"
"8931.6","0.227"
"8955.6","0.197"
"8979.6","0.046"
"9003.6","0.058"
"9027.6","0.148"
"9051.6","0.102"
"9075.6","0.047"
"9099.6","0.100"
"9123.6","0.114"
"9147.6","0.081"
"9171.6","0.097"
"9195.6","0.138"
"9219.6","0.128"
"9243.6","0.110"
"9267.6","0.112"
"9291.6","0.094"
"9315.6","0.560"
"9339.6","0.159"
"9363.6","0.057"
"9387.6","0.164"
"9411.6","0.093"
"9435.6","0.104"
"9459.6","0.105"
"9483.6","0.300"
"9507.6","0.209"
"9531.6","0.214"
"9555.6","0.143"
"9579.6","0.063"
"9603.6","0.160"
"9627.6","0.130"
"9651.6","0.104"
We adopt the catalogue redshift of 0.999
